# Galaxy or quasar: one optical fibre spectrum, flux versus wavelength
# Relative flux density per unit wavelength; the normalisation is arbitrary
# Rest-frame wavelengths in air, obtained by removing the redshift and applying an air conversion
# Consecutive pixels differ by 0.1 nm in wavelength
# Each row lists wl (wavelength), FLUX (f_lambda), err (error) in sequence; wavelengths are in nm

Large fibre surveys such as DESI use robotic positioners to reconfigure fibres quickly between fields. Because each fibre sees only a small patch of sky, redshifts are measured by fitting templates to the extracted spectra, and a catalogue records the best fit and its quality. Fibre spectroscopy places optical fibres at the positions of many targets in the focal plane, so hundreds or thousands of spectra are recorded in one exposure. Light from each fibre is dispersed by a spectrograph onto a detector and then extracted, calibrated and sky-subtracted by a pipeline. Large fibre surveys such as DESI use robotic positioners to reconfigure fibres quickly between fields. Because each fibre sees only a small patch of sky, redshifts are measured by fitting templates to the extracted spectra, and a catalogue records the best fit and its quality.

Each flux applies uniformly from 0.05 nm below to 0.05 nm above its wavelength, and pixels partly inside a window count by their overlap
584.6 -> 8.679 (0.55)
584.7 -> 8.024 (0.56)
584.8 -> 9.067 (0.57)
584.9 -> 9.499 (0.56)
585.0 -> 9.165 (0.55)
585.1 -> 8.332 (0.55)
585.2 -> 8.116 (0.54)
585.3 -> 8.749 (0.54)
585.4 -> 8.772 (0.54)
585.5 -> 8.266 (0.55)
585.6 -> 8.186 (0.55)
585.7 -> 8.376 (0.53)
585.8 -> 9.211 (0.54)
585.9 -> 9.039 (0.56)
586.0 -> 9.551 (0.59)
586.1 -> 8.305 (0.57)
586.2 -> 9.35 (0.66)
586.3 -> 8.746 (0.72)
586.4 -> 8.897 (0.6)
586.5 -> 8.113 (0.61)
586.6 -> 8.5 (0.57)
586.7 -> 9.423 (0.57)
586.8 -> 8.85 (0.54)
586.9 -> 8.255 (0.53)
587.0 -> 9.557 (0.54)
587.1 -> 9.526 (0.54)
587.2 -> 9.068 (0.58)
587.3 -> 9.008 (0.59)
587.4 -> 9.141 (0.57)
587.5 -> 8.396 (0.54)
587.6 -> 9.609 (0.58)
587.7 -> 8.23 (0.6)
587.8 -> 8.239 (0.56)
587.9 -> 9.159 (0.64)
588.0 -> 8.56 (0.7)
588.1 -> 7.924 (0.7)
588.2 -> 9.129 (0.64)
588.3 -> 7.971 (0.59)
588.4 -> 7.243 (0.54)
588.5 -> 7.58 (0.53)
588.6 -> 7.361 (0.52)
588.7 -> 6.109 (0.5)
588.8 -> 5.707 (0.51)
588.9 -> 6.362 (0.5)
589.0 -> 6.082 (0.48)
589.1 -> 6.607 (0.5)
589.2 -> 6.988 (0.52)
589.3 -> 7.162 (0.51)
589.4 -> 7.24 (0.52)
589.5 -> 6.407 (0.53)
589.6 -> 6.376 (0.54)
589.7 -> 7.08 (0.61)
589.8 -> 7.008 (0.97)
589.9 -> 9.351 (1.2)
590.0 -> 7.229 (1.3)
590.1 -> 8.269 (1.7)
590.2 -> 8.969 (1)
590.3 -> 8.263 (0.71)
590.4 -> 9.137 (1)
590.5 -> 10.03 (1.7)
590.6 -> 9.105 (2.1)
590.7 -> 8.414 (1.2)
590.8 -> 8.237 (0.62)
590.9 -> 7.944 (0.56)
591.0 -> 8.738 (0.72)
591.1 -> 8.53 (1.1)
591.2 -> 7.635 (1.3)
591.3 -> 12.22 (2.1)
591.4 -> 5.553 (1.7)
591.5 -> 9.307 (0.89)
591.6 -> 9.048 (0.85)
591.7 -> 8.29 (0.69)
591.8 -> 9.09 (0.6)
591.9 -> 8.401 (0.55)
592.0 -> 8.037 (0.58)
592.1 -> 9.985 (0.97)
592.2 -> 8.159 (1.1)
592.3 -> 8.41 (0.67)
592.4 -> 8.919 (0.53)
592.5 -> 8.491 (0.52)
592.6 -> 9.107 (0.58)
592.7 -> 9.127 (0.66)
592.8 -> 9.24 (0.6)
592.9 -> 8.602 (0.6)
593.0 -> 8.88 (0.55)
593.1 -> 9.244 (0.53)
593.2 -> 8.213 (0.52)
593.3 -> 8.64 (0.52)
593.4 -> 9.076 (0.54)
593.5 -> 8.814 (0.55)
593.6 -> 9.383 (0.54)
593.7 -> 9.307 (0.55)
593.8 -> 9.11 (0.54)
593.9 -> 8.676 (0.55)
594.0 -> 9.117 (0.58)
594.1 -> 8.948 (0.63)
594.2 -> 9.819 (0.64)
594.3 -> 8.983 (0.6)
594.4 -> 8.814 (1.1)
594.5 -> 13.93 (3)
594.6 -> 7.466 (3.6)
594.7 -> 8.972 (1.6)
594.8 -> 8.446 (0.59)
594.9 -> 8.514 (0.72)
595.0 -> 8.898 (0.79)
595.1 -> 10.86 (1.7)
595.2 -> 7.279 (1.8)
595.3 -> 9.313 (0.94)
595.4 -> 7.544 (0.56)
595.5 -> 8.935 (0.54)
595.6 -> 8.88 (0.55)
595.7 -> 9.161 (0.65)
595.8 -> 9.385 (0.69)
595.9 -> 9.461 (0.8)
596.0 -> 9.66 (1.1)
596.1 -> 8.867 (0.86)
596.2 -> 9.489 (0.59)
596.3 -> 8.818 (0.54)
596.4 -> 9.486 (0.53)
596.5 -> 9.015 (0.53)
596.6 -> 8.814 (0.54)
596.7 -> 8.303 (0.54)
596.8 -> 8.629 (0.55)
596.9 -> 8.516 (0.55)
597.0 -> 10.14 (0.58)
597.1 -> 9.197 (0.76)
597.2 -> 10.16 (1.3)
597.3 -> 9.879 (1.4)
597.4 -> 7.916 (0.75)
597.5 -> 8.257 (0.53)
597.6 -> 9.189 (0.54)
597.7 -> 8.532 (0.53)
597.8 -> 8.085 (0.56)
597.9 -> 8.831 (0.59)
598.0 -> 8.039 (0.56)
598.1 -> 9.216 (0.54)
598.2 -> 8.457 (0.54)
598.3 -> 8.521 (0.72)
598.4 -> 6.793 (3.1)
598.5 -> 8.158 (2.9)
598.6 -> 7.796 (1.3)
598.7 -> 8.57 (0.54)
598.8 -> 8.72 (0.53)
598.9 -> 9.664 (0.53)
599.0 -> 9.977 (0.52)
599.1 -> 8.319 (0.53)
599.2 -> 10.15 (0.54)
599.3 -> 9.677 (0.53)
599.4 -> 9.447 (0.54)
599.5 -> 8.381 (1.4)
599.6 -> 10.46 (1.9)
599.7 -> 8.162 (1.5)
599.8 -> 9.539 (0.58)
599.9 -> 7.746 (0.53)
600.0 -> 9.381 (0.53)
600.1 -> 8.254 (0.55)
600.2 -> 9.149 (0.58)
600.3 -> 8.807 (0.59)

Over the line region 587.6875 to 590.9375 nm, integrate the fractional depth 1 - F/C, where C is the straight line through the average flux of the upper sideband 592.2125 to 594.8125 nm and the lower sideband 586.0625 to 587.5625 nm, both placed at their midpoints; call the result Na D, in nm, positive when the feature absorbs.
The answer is 0.44 nm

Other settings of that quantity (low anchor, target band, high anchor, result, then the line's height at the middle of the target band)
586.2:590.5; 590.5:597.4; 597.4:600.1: -0.439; 8.43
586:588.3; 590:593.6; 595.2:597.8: 0.064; 8.89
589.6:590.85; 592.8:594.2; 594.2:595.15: 0.029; 9.16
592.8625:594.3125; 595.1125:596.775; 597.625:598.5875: -0.060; 8.63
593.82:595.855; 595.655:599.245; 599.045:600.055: 0.087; 9.11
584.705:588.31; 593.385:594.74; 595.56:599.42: -0.068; 8.88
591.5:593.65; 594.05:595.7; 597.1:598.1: -0.053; 8.82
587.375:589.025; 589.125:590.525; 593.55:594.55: 0.095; 8.32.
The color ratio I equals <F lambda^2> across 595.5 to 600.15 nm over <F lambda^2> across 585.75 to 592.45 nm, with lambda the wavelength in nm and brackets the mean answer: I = 1.1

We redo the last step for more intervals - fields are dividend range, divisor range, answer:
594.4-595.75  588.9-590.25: 1.27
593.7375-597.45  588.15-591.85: 1.18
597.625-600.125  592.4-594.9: 0.98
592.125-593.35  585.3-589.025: 1.07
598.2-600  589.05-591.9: 1.11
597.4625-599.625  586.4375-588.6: 1.06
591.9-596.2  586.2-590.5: 1.14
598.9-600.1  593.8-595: 1.01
